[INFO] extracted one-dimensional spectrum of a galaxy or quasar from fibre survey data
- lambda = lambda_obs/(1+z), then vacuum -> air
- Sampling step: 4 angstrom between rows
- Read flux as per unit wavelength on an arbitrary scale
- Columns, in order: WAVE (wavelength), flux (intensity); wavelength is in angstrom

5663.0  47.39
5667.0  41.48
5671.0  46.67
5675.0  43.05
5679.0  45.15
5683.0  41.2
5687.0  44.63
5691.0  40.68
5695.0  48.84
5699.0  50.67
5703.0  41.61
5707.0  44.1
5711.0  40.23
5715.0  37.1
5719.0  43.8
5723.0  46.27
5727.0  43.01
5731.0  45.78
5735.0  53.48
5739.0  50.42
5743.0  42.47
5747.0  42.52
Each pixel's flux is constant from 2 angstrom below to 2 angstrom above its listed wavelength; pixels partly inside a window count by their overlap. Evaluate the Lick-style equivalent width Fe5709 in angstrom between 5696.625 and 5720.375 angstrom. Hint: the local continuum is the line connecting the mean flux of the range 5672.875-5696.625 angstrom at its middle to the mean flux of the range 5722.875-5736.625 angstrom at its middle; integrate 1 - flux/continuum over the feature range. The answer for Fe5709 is 1.32 angstrom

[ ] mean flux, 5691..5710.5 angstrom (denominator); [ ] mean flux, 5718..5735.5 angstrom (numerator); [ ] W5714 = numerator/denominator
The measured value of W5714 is 1.0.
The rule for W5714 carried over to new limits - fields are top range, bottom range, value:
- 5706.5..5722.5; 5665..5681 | 0.94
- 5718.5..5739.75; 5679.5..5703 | 1.05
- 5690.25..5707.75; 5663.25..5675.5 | 1.03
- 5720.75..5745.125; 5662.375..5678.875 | 1.05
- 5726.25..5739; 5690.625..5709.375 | 1.06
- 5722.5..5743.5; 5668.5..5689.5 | 1.07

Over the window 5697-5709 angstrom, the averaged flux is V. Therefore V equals 45.5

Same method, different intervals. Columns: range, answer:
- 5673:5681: 44.1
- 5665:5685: 43.5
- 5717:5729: 44.4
